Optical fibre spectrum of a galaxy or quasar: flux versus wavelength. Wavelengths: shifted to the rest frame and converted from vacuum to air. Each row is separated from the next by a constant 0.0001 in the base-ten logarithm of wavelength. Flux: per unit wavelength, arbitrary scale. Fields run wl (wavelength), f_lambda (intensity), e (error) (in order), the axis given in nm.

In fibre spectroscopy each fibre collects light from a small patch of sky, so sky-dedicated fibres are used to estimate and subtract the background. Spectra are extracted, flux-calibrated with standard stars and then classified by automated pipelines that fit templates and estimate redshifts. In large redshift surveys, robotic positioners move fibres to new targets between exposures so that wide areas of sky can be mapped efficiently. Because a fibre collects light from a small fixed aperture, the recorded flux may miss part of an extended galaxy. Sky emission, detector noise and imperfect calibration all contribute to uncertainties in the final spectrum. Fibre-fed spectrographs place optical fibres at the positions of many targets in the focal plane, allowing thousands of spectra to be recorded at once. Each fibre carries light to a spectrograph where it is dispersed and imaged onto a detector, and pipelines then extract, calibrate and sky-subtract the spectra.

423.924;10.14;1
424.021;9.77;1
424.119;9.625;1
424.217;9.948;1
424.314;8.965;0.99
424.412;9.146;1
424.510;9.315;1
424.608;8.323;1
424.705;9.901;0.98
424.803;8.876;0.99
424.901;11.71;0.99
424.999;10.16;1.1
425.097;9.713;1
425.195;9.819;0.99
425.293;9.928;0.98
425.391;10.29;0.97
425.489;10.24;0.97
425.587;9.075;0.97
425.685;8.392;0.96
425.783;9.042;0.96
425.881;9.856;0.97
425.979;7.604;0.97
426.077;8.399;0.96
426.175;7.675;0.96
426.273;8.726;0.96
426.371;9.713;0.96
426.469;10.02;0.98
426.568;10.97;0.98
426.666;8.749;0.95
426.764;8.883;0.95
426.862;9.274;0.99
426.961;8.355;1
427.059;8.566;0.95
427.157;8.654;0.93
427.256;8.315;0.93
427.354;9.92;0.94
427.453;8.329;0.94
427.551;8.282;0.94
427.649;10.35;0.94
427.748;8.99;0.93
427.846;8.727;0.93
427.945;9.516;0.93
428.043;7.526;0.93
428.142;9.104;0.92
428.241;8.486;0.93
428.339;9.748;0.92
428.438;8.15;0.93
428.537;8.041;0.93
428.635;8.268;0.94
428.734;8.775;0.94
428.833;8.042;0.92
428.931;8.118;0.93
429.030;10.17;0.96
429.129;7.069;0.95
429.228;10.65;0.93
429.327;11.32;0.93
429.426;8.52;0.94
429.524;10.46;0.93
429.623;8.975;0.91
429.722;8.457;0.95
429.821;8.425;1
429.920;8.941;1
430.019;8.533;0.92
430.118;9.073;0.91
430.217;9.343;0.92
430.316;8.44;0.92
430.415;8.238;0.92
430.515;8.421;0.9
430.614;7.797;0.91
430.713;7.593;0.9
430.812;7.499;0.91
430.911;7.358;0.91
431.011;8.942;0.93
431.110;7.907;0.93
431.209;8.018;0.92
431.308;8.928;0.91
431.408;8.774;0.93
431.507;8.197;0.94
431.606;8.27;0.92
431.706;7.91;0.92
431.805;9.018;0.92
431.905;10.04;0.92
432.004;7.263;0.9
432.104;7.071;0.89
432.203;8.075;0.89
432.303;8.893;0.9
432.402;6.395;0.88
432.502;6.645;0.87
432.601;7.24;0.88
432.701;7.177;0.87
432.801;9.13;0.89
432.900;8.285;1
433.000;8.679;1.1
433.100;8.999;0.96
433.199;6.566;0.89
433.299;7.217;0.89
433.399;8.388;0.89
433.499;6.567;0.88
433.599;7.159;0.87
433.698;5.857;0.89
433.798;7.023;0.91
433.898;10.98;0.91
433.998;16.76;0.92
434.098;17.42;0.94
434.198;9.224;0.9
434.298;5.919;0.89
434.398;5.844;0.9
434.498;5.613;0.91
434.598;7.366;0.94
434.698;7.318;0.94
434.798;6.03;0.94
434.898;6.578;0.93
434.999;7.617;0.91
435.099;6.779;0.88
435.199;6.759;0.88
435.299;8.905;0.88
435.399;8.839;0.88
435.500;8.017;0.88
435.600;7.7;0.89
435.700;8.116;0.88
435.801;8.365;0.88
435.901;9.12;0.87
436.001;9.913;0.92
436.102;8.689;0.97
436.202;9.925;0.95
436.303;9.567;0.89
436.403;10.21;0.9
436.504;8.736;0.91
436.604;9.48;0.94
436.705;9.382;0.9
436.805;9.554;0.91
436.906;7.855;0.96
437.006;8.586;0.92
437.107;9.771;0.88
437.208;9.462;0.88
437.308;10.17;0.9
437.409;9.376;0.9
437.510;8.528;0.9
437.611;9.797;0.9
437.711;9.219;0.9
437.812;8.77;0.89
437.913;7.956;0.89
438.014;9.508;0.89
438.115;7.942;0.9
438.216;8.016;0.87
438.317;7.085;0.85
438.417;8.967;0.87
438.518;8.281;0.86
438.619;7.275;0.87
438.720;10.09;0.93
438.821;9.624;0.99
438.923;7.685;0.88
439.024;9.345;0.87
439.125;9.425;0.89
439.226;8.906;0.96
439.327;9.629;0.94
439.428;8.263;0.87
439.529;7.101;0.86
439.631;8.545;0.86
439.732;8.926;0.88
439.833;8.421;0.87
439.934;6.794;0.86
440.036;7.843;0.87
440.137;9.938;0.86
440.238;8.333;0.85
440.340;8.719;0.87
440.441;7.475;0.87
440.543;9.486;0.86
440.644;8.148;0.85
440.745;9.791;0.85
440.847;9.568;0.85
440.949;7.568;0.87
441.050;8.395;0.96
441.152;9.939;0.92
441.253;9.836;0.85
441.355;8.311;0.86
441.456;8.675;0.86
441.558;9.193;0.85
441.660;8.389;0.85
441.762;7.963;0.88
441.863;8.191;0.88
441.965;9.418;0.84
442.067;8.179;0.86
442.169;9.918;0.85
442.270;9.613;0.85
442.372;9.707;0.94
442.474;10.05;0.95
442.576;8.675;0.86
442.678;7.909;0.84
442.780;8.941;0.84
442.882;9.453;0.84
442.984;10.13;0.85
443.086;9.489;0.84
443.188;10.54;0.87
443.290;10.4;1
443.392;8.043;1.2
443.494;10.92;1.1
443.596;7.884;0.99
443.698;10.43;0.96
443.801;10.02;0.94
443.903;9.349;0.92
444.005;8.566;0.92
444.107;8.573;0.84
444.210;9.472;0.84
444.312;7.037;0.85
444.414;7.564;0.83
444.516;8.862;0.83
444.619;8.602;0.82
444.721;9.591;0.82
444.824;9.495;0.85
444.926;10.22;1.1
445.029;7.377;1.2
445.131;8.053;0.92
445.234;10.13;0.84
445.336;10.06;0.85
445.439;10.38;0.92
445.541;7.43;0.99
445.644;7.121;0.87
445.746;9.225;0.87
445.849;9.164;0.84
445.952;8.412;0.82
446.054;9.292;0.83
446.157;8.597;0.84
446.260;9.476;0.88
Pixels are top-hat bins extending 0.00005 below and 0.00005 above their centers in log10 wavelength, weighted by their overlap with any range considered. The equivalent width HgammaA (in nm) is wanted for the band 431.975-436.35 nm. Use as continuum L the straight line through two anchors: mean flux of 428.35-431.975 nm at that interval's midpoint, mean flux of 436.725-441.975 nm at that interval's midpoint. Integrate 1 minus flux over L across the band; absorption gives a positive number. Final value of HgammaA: 0.25 nm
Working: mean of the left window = 8.63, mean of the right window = 8.73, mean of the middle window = 8.19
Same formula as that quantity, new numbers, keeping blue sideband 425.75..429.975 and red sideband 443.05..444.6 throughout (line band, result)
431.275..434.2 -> 0.13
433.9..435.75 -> 0.12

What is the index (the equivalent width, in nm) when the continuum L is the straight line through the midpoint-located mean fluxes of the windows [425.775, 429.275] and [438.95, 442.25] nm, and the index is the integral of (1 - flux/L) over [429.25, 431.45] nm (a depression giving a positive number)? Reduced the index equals 0.04 nm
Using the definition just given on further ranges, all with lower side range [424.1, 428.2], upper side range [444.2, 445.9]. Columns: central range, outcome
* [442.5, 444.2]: -0.099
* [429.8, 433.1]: 0.321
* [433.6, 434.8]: 0.028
